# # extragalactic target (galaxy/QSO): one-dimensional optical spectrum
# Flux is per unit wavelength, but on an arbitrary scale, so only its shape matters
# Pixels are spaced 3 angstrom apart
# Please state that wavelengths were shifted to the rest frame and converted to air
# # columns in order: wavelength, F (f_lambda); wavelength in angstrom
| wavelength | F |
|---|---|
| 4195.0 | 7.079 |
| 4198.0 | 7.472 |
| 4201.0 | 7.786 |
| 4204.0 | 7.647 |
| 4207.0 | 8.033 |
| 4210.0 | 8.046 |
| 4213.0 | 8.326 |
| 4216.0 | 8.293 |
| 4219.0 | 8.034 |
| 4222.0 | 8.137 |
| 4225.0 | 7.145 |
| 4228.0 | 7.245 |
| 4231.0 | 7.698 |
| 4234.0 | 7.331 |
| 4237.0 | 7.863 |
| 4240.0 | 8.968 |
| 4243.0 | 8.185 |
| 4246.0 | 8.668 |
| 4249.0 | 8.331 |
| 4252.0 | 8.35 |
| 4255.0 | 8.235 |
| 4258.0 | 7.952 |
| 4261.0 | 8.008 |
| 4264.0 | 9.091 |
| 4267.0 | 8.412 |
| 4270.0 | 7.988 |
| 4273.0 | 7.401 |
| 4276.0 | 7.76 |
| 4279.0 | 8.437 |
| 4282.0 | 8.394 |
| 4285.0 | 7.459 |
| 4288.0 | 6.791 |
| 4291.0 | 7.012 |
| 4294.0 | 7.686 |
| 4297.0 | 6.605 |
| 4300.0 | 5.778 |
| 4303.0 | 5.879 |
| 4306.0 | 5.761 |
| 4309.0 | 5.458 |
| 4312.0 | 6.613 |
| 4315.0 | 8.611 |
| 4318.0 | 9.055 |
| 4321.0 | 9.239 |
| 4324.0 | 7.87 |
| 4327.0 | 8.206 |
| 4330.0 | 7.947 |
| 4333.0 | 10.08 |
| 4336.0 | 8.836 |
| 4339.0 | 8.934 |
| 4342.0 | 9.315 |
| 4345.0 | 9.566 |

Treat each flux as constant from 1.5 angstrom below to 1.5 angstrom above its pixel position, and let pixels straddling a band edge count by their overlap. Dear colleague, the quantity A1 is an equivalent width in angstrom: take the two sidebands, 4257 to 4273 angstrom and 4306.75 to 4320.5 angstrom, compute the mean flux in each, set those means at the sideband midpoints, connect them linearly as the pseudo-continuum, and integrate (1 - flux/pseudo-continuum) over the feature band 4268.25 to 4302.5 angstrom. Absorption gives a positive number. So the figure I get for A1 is 2.42 angstrom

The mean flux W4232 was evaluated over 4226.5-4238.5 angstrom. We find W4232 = 7.53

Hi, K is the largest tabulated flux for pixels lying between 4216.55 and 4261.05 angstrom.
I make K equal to 8.968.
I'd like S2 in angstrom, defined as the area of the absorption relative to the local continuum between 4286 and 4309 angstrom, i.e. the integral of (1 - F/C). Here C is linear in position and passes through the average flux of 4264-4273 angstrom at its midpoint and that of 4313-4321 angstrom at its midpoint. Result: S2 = 5.6 angstrom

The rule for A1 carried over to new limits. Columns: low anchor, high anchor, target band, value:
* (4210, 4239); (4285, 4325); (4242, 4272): -3.09 angstrom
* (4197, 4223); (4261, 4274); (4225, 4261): 0.41 angstrom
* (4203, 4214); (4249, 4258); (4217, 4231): 0.73 angstrom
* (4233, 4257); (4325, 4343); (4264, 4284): 0.76 angstrom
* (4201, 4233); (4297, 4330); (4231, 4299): -3.38 angstrom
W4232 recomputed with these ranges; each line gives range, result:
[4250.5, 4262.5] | 8.14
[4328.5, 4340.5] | 8.95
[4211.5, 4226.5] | 7.99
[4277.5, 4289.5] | 7.77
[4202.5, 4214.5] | 8.01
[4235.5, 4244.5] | 8.34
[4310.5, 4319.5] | 8.09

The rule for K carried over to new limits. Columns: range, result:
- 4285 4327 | 9.239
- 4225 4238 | 7.863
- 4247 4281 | 9.091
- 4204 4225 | 8.326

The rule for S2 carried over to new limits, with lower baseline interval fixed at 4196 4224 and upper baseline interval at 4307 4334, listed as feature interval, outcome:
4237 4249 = -0.8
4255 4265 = -0.4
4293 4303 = 1.9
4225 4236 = 0.8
